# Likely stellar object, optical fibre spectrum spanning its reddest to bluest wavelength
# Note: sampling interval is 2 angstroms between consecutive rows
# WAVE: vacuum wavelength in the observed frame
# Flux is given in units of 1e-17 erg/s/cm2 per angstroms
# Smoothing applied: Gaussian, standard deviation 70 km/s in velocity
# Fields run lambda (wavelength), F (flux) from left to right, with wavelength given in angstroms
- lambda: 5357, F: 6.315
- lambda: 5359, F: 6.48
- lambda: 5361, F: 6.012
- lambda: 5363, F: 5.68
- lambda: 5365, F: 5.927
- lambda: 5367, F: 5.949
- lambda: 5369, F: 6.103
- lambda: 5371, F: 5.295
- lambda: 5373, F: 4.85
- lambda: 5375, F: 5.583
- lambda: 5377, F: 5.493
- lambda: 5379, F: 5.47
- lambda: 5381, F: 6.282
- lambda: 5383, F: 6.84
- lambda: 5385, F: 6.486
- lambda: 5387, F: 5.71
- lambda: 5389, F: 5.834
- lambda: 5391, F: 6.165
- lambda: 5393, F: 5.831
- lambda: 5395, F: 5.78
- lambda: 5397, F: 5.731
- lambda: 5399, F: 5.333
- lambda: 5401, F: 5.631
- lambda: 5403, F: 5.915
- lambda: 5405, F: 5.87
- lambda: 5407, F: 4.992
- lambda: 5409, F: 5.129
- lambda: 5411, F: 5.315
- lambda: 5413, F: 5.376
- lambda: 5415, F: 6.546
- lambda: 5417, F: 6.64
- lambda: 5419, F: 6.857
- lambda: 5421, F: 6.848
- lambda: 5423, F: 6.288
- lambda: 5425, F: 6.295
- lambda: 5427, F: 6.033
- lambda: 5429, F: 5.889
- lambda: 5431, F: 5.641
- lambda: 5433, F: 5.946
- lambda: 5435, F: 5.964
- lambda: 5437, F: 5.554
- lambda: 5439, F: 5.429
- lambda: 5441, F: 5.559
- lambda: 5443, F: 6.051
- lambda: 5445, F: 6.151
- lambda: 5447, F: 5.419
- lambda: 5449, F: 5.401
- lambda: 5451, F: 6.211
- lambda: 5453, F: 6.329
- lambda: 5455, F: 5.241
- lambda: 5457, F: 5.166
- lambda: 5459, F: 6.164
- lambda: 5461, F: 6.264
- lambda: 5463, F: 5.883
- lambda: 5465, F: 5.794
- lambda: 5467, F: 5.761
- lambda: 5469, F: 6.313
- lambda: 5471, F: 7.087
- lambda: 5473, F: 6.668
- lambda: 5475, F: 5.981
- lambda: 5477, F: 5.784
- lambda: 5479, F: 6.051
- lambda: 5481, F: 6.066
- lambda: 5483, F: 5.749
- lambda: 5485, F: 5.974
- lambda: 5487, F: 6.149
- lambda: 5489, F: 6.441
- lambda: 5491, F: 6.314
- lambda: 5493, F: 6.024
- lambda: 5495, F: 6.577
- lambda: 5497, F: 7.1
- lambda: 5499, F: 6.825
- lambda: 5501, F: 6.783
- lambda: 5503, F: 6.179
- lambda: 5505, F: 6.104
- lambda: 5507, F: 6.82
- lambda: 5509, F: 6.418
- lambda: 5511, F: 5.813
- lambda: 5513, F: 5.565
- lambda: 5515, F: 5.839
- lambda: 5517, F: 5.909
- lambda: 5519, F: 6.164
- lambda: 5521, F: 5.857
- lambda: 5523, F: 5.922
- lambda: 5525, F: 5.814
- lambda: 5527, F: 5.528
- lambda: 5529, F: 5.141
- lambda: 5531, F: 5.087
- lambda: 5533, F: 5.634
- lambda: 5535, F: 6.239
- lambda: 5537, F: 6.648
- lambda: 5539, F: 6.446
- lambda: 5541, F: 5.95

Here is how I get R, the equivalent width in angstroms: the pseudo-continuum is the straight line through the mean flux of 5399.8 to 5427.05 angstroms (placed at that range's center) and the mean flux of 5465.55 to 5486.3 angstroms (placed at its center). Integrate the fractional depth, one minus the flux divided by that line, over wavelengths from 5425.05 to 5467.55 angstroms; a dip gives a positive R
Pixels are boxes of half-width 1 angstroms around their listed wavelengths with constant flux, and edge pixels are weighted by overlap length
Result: 1.7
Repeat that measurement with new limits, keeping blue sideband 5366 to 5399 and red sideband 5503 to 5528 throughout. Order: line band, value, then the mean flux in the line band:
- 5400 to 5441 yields -0.2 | 5.9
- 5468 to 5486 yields -0.7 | 6.19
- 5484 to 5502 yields -1.5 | 6.47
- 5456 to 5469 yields 0.1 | 5.88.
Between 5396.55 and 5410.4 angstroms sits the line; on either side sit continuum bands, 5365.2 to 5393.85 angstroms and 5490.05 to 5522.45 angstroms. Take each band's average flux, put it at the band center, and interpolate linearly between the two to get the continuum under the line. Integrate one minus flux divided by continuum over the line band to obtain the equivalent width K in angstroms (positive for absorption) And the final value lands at 1.0 angstroms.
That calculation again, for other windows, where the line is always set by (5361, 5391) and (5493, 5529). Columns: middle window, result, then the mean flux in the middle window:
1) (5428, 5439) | 0.4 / 5.77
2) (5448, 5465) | 0.6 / 5.83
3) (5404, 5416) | 0.8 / 5.54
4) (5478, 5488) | 0.2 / 6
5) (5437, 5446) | 0.3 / 5.77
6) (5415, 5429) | -1.2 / 6.45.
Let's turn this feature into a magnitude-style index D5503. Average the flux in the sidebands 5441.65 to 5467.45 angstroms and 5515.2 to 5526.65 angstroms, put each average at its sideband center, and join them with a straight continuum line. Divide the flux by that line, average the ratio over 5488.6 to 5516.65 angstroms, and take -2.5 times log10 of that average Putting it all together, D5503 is -0.08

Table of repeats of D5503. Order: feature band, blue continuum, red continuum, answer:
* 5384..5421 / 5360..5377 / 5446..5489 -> -0.02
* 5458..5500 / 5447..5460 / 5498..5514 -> -0.04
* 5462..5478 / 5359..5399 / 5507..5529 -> -0.05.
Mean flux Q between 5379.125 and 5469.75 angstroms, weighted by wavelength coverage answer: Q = 5.9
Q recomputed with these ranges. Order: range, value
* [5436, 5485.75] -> 5.92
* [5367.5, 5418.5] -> 5.78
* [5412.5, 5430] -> 6.33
